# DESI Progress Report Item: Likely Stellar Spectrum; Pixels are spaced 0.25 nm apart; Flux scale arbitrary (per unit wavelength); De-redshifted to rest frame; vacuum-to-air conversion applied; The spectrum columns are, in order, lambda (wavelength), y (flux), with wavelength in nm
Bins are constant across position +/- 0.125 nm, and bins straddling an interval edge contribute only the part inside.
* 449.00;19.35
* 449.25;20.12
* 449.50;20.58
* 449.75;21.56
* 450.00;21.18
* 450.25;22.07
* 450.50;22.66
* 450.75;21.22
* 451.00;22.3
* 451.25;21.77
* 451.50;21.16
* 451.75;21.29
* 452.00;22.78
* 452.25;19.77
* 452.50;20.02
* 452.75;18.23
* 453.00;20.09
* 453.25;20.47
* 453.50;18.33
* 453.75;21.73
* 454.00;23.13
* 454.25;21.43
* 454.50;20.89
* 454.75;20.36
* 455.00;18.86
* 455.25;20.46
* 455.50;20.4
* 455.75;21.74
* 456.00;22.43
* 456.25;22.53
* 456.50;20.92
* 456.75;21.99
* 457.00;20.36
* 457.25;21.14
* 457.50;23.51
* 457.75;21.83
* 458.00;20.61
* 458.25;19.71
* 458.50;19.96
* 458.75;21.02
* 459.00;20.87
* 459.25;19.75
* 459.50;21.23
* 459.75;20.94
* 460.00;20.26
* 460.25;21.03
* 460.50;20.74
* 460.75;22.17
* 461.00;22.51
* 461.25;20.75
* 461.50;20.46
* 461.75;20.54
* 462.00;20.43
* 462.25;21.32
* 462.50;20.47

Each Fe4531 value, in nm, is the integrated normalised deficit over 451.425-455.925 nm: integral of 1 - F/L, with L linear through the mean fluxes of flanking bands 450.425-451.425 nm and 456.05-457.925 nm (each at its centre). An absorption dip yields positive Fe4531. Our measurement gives 0.25 nm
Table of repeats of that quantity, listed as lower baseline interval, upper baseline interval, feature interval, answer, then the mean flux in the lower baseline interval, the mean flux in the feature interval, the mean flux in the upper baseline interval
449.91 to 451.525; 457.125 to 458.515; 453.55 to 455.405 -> 0.06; 21.8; 20.9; 21.2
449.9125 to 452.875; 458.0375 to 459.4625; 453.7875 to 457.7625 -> -0.13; 21.2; 21.4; 20.3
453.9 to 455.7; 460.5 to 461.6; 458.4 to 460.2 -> 0.05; 20.8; 20.6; 21.4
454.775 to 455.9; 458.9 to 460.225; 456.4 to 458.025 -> -0.08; 20.4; 21.5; 20.6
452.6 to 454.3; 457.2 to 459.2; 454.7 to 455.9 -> 0.02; 20.4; 20.4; 21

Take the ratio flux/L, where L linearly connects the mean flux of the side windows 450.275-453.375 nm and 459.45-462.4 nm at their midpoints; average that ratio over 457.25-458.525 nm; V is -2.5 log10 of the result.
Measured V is -0.010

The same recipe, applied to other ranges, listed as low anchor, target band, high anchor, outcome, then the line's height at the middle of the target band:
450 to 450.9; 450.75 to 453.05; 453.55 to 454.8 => 0.04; 21.7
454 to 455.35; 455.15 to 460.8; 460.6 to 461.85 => -0.01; 21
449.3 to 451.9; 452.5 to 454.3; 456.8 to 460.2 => 0.05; 21.3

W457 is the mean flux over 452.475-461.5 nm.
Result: 20.9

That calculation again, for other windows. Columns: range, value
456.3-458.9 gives 21.1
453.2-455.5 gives 20.6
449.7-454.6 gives 21.1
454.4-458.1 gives 21.2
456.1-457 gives 21.6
